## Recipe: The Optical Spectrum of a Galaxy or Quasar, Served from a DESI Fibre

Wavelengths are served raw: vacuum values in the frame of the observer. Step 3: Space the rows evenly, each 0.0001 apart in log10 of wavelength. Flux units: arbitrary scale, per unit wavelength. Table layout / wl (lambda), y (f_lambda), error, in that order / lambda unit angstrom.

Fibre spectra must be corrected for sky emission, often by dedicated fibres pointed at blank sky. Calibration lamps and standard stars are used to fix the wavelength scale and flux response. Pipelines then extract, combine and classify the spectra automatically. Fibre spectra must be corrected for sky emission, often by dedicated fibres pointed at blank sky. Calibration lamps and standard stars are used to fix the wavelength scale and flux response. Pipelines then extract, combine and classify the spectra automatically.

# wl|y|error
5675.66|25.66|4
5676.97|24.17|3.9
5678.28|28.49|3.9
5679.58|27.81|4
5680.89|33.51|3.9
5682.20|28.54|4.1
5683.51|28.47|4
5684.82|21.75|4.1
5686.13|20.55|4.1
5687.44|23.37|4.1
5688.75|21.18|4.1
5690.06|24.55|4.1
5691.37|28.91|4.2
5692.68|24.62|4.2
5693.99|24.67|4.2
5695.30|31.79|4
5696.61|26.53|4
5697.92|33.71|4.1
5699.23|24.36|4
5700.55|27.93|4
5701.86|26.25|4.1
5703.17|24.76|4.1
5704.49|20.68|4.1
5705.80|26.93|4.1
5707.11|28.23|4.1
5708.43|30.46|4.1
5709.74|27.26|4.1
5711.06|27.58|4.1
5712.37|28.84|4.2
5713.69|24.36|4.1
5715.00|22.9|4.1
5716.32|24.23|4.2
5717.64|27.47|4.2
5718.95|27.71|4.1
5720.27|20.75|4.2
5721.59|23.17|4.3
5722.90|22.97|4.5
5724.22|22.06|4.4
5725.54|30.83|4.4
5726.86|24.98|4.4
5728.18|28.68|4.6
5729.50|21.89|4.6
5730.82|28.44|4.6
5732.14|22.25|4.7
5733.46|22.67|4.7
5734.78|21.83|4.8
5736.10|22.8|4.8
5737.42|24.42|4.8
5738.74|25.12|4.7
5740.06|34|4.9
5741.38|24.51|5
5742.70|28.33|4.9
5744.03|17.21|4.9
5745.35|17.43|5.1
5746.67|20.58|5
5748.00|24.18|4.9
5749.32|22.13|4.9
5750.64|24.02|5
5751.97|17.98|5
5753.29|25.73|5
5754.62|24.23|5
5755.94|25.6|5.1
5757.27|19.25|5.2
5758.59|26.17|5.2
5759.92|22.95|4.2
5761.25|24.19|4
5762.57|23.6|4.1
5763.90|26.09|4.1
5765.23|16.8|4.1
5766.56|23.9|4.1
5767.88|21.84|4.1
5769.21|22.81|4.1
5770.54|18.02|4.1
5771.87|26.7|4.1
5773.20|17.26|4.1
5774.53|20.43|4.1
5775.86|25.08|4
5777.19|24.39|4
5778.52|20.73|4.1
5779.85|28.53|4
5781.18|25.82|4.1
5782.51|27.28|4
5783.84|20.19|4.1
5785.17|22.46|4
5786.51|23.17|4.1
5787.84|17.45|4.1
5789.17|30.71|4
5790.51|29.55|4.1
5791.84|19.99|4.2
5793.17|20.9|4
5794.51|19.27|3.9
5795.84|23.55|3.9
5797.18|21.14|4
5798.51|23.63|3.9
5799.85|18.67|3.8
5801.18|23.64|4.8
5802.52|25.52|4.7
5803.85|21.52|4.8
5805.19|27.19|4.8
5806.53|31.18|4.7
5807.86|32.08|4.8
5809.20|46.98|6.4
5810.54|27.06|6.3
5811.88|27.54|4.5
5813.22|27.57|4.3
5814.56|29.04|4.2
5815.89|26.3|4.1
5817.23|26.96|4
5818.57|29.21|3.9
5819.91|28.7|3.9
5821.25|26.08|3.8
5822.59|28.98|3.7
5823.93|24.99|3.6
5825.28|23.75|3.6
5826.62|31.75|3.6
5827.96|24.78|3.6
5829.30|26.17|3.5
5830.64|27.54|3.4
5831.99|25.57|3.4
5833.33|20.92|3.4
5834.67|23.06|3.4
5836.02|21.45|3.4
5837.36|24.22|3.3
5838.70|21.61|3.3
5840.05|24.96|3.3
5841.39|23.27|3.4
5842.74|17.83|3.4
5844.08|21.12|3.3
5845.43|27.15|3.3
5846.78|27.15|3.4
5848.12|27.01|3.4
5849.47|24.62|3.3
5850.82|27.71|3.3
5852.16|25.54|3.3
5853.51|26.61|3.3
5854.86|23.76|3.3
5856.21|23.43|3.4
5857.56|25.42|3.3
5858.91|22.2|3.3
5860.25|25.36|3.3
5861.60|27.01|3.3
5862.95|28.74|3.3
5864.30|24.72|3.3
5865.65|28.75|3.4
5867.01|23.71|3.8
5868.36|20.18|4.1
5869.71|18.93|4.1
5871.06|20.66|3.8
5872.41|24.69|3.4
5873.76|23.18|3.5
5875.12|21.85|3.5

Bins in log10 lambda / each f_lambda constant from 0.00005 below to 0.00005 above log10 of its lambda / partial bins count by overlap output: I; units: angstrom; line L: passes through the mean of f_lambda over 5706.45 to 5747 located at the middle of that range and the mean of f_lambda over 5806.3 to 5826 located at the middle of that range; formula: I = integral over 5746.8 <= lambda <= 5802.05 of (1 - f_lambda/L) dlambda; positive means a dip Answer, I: 8.6 angstrom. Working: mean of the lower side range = 25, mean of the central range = 22.9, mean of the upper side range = 29.1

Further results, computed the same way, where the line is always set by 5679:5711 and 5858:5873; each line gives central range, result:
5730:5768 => 3.5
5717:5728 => 0.4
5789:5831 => -2.8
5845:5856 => -0.8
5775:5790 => 0.7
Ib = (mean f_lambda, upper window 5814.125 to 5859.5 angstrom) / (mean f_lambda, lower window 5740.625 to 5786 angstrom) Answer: 1.1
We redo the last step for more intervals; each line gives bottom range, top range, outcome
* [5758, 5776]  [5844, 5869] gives 1.13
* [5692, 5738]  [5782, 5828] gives 1.01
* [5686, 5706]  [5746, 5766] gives 0.89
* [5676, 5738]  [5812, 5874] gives 0.97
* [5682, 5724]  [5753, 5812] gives 0.94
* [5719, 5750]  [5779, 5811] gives 1.05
